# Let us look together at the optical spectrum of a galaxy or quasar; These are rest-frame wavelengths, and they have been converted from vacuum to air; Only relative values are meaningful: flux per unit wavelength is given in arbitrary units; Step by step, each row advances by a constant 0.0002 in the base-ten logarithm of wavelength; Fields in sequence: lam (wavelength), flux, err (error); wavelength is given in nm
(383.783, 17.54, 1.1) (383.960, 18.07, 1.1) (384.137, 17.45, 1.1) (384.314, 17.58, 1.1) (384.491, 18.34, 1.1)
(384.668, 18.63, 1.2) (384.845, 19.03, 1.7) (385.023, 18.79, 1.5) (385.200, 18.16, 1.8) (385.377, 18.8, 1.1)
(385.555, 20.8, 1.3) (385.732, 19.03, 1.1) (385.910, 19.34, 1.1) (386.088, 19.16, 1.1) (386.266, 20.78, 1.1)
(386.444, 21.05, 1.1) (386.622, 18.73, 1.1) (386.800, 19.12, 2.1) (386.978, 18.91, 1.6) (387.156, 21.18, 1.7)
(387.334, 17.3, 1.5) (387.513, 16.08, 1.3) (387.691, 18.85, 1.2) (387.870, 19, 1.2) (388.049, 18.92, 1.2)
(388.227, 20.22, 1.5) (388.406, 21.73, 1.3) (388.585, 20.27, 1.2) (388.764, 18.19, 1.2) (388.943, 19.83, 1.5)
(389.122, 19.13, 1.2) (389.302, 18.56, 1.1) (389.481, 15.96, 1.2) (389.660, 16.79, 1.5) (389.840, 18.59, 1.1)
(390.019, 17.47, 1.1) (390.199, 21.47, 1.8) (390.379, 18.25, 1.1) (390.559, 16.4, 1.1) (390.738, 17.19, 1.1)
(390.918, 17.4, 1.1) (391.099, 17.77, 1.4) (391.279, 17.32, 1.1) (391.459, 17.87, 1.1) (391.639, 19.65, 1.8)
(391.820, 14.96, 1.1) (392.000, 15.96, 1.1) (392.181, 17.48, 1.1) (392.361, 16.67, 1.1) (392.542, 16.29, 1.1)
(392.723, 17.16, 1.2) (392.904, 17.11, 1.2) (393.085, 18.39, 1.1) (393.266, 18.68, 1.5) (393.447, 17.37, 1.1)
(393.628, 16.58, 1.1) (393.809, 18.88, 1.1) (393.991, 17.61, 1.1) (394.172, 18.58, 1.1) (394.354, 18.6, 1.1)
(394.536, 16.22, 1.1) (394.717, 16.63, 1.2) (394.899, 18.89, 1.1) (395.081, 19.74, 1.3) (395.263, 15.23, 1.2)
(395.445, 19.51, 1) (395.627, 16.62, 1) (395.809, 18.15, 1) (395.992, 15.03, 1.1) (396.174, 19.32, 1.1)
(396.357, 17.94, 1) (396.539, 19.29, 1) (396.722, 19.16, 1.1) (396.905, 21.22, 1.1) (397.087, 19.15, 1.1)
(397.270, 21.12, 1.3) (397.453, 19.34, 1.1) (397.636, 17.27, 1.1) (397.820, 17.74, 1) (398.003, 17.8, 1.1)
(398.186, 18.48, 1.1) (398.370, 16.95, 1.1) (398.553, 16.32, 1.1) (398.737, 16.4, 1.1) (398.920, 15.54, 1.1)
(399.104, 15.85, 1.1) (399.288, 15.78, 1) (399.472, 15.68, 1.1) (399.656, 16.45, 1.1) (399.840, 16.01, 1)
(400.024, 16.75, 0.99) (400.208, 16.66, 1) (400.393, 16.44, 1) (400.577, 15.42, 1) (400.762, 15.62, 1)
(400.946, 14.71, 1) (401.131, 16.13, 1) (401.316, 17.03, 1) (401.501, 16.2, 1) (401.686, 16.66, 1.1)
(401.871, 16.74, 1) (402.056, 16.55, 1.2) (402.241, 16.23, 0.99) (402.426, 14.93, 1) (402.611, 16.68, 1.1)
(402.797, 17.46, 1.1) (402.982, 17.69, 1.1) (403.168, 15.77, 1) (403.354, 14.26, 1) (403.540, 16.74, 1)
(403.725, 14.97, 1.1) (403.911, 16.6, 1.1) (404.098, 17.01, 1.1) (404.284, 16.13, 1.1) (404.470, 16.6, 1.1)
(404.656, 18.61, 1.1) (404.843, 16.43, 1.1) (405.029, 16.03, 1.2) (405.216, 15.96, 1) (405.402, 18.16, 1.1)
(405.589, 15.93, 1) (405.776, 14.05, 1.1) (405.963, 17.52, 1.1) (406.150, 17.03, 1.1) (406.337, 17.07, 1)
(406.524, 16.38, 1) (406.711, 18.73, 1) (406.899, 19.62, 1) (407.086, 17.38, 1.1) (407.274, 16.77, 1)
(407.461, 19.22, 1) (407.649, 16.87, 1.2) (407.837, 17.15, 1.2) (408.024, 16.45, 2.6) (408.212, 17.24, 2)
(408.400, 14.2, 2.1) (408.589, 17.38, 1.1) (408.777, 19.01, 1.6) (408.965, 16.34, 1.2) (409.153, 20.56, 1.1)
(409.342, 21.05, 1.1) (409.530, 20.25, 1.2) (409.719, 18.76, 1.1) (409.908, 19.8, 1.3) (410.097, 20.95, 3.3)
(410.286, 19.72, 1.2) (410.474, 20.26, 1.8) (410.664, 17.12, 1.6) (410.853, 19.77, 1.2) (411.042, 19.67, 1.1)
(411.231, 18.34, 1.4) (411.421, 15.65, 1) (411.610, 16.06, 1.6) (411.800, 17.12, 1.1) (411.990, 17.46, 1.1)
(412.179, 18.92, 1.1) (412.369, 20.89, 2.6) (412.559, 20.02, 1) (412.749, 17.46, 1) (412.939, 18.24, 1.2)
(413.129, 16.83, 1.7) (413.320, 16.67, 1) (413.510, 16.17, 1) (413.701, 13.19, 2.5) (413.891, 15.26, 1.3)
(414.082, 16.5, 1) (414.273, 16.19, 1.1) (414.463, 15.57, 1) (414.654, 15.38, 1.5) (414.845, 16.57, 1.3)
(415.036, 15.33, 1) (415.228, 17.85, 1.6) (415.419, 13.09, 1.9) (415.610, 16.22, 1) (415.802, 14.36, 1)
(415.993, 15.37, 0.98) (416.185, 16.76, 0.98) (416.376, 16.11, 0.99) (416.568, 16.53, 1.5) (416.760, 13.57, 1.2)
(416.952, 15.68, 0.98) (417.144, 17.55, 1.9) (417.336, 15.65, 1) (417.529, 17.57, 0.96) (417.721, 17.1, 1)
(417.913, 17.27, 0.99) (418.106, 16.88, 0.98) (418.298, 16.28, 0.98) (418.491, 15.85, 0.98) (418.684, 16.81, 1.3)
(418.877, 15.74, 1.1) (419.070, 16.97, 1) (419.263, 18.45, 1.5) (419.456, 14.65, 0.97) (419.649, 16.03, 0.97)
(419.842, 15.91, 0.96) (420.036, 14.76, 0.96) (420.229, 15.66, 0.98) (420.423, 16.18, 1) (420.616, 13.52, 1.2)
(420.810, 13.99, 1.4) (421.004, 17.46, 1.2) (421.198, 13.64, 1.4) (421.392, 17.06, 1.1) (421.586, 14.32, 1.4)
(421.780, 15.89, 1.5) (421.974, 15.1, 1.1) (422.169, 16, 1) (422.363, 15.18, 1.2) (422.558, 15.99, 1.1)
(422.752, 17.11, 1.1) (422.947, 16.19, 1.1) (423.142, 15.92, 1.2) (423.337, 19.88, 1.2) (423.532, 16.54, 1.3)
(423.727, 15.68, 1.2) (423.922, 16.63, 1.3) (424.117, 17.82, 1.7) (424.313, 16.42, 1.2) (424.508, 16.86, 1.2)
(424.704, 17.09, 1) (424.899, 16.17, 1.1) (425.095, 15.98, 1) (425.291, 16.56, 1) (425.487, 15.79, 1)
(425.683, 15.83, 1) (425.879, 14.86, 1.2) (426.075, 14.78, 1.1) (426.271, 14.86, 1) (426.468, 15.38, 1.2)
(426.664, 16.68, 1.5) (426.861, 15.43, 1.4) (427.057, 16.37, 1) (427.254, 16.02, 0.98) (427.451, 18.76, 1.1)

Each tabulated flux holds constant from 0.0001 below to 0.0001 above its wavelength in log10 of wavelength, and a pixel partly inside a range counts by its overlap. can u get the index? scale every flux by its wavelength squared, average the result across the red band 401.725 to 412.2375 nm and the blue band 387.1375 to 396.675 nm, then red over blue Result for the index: 1.0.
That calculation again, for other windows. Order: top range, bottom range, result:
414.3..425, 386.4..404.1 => 1.03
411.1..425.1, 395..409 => 1.04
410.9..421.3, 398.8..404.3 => 1.09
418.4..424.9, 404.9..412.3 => 0.96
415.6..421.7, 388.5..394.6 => 1.02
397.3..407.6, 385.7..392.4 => 0.97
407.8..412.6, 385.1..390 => 1.09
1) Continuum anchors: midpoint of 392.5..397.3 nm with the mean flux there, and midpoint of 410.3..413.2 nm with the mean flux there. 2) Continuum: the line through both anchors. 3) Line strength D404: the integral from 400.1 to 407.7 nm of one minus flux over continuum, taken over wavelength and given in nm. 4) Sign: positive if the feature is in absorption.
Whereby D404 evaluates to 0.66 nm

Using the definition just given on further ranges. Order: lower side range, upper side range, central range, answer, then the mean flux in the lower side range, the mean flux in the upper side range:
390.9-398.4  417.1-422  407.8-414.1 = -0.497 nm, 17.9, 16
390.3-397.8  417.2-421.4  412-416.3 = -0.021 nm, 17.9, 16.1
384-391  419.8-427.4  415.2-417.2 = 0.109 nm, 18.8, 16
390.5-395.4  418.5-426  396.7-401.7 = 0.037 nm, 17.5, 16.1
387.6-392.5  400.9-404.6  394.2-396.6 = -0.054 nm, 18.2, 16.3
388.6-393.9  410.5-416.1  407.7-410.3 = -0.217 nm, 17.7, 16.8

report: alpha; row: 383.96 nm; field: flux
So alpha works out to 18.07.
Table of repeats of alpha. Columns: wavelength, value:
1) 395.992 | 15.03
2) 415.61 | 16.22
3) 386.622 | 18.73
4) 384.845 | 19.03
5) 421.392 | 17.06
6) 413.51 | 16.17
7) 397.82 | 17.74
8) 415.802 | 14.36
